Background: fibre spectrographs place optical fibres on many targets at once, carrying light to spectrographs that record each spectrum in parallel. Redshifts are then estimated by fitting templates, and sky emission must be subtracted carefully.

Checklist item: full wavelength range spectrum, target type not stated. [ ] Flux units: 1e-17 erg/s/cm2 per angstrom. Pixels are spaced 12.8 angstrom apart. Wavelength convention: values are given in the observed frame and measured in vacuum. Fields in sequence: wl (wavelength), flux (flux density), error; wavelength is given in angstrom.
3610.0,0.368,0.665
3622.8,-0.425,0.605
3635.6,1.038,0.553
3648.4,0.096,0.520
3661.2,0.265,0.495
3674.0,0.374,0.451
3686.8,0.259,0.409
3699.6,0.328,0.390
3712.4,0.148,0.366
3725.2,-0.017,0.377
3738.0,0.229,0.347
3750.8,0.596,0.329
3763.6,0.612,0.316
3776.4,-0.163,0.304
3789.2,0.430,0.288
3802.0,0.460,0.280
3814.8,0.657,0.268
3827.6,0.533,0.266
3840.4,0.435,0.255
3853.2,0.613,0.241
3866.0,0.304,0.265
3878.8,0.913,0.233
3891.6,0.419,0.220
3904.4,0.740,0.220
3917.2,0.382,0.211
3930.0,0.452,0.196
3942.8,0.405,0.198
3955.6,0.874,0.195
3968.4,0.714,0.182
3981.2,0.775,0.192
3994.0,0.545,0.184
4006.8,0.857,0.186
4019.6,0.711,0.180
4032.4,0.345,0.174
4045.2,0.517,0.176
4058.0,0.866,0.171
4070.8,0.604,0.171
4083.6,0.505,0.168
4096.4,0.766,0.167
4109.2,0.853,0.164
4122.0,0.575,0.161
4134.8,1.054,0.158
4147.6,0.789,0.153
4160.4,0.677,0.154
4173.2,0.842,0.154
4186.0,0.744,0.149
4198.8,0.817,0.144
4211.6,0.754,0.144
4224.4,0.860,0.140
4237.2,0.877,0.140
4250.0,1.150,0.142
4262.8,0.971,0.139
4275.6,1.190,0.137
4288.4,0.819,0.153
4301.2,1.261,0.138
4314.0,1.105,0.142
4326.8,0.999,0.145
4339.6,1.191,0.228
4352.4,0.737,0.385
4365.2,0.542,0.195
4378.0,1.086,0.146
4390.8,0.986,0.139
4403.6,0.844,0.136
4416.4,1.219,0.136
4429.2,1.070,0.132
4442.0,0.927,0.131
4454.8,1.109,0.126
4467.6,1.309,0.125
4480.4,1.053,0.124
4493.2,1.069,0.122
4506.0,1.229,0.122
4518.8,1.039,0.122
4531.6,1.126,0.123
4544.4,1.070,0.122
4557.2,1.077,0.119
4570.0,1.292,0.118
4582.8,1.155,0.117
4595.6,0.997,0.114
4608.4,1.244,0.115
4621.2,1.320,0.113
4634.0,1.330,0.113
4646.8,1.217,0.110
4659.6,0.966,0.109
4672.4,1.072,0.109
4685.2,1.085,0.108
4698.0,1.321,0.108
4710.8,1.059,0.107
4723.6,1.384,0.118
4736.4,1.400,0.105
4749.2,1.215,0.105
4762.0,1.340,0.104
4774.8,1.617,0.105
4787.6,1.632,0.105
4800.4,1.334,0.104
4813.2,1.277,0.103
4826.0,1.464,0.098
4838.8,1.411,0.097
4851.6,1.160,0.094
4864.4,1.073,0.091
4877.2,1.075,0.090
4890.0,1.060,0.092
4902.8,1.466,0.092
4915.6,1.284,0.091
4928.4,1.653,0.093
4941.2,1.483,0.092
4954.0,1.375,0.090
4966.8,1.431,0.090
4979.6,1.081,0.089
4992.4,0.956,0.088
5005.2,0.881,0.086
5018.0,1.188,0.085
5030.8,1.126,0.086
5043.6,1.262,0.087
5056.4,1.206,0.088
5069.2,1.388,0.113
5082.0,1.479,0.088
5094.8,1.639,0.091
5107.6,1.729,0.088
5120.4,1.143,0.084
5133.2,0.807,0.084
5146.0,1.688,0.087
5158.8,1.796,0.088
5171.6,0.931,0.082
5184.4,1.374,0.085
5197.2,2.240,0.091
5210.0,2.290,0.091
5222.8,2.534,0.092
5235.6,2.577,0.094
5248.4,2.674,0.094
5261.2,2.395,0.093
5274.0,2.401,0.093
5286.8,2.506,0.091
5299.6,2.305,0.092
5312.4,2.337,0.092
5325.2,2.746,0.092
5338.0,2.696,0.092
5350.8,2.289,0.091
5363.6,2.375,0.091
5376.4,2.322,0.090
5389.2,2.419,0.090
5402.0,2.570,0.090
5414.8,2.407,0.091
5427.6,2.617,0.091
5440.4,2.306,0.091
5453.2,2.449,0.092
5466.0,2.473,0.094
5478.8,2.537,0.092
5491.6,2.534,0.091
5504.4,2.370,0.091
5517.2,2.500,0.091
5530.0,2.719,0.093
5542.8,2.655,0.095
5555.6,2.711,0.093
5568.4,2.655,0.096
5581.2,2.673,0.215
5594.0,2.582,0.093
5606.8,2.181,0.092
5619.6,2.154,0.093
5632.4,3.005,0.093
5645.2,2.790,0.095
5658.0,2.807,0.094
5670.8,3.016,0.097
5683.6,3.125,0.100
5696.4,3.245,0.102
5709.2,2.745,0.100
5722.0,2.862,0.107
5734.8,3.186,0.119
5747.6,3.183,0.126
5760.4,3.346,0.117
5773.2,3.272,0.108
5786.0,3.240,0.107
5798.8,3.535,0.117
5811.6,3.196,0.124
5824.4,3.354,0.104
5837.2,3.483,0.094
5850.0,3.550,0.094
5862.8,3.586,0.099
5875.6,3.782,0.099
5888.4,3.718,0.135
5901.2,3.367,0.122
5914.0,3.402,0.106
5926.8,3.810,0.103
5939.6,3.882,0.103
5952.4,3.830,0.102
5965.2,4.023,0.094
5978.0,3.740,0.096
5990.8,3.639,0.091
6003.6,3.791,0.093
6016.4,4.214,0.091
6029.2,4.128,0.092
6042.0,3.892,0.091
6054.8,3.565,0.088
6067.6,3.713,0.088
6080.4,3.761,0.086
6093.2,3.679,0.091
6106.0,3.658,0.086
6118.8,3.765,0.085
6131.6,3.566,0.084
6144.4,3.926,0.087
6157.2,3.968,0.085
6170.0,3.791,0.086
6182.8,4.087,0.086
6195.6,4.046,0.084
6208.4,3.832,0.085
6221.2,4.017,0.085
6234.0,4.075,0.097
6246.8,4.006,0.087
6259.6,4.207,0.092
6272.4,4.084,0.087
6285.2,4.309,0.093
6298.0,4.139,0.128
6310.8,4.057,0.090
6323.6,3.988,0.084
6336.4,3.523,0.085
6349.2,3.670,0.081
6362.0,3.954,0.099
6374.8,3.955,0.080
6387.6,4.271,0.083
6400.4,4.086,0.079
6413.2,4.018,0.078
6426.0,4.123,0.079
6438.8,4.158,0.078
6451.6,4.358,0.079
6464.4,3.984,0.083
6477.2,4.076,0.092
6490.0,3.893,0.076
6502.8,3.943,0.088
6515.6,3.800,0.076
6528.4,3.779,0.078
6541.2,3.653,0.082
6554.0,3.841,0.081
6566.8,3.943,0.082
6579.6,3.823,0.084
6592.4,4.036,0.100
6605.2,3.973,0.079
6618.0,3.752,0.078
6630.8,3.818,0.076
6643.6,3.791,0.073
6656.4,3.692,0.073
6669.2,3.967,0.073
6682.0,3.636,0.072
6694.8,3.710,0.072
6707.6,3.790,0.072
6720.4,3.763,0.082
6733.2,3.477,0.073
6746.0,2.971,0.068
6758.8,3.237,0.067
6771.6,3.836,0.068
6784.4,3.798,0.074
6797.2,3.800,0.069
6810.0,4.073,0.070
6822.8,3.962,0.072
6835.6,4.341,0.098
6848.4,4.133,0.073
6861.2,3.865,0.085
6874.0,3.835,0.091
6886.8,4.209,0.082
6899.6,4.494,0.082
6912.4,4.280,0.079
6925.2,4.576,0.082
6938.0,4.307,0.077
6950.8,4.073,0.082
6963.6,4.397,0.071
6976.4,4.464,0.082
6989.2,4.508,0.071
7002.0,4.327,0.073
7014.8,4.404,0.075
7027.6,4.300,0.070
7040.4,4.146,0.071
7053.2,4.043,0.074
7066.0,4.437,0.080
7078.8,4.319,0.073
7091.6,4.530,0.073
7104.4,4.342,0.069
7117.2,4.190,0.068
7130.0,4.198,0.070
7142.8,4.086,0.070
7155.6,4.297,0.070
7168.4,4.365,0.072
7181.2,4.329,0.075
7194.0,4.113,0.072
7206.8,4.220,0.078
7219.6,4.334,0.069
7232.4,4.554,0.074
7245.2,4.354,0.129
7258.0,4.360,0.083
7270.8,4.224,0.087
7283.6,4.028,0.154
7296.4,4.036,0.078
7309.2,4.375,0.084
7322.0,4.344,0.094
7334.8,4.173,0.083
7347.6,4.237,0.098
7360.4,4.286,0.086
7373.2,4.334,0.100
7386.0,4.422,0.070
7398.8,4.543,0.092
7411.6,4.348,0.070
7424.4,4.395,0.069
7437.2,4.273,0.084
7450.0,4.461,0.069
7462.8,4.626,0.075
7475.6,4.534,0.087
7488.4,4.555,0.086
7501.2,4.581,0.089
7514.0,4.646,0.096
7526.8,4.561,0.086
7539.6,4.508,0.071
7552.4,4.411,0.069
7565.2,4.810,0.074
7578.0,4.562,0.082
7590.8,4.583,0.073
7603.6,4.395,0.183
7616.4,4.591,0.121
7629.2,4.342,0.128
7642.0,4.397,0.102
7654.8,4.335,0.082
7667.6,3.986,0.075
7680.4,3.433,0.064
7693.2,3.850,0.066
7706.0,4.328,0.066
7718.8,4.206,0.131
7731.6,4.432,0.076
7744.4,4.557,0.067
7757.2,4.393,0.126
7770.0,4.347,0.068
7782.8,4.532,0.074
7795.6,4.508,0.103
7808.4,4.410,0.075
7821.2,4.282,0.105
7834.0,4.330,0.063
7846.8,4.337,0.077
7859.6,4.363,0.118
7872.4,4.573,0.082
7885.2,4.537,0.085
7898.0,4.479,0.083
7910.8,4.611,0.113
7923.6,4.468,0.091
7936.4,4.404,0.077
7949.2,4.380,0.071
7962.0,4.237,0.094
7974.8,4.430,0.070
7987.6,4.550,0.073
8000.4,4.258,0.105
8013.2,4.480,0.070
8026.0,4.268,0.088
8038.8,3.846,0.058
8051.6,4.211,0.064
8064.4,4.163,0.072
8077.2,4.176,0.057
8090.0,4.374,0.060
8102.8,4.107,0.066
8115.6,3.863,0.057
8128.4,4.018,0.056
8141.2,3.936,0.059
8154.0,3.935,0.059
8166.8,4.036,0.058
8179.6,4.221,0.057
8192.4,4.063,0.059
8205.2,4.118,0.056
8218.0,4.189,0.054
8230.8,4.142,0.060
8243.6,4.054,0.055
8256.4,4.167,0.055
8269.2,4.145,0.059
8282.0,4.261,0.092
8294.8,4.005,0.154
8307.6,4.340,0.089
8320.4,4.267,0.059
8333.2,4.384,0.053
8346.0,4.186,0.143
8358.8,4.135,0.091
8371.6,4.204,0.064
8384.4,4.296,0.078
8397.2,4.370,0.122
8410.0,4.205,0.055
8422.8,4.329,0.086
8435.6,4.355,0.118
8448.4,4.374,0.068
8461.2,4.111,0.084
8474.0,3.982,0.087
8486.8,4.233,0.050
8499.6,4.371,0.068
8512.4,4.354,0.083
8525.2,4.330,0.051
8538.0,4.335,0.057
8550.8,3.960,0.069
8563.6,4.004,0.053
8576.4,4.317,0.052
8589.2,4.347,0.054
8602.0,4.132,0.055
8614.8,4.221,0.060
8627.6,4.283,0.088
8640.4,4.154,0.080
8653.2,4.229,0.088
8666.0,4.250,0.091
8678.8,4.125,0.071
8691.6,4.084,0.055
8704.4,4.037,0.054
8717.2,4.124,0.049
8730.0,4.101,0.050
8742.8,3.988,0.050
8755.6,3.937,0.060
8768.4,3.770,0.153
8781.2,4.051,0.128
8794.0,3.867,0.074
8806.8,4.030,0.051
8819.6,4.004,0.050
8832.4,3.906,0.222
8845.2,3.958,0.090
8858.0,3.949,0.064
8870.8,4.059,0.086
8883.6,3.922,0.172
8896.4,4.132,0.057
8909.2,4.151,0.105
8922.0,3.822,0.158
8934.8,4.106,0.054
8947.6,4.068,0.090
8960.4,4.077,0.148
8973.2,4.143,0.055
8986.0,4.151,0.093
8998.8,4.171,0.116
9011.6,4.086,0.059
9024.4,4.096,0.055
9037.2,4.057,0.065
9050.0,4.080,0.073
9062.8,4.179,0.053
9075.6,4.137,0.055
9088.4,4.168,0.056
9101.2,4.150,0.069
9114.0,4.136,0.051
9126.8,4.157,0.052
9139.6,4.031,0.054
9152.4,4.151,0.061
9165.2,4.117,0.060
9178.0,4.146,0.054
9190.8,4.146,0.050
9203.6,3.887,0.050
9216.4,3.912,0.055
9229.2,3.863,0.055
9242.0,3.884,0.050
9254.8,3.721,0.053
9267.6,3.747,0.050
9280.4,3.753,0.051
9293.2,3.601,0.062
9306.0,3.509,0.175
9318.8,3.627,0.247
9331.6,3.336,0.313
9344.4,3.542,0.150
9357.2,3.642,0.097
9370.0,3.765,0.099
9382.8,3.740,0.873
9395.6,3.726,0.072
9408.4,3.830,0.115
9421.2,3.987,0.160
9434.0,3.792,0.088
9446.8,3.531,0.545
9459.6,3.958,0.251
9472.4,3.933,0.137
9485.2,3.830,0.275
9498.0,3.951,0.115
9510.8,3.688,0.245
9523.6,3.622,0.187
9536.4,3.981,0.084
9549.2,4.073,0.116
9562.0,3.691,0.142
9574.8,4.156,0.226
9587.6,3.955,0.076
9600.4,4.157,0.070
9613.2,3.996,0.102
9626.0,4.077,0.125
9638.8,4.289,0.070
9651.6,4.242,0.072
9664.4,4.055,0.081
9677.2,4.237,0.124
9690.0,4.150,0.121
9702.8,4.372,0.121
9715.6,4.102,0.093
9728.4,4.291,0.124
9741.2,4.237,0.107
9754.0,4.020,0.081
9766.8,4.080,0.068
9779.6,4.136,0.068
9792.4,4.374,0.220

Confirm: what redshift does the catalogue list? 0.30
